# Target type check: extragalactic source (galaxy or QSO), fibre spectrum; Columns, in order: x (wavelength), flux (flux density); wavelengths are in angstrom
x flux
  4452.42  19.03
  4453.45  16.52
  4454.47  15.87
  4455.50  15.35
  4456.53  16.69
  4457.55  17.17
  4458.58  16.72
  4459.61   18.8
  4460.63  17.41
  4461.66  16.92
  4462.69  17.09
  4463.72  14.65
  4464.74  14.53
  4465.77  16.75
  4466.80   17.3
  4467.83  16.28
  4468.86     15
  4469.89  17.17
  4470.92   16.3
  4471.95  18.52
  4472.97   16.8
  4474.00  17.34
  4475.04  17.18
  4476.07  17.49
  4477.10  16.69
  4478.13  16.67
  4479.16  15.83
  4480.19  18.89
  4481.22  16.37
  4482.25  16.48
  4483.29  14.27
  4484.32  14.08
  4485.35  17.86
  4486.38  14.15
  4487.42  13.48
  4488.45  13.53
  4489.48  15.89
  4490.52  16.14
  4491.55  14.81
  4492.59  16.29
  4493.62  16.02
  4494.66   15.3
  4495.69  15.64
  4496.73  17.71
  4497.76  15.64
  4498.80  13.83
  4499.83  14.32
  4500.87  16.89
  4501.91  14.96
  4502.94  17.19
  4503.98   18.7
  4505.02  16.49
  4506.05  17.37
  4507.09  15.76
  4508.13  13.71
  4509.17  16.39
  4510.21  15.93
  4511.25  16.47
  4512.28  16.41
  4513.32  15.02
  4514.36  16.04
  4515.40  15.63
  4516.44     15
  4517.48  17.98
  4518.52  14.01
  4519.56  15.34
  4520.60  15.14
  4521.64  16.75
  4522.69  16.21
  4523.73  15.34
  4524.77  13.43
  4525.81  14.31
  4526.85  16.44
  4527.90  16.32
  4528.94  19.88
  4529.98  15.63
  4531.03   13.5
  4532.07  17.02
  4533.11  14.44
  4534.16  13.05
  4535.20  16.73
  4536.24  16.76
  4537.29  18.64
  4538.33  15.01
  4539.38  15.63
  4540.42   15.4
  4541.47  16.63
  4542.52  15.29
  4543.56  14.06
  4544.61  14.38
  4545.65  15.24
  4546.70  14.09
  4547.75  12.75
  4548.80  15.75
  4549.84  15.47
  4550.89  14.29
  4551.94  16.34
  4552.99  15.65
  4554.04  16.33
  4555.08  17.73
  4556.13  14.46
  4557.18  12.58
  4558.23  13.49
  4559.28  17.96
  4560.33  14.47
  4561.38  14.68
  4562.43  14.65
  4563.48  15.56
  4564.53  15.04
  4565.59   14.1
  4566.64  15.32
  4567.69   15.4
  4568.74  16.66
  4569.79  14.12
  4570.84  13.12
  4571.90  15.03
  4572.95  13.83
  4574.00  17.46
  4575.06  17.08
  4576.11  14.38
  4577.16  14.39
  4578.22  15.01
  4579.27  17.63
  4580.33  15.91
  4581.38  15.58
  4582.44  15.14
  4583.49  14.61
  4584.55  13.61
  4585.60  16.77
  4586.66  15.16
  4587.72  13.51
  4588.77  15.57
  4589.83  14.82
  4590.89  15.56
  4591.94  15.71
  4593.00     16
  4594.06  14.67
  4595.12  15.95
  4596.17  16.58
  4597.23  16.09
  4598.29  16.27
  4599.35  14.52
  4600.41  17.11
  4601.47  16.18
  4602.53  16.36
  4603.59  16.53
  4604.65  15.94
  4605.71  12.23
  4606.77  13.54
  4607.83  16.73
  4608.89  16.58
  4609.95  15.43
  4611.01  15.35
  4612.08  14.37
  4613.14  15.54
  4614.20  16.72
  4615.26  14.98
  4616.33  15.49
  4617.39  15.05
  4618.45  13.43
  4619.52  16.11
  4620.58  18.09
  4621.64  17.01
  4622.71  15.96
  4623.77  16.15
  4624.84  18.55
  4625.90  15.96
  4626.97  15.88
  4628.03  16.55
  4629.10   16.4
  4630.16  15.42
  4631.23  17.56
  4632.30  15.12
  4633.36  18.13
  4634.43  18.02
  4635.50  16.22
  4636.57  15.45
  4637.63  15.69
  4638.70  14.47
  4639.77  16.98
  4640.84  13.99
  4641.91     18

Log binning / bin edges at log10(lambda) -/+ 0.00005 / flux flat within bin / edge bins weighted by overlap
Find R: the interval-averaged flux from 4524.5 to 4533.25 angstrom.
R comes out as 15.8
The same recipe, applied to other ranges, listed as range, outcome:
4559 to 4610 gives 15.4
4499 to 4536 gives 15.8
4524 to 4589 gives 15.3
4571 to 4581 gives 15.5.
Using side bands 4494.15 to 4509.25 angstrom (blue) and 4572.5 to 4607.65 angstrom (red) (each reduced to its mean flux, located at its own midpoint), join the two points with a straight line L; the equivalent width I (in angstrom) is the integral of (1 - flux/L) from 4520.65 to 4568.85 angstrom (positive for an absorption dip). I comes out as 1.0 angstrom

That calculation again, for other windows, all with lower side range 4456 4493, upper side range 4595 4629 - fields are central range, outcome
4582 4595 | 0.67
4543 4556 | 0.74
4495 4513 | 0.17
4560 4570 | 0.61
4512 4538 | 0.58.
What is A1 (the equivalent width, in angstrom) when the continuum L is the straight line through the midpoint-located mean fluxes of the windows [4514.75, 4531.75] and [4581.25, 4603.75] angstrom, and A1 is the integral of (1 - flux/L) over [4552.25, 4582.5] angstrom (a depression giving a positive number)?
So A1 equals 0.6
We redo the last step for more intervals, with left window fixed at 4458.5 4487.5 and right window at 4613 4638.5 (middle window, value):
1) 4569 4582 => 0.8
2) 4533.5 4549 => 1.0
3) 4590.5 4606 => 0.5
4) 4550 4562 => 0.8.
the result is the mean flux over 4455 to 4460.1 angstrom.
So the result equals 16.9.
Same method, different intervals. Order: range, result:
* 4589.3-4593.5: 15.5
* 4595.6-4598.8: 16.3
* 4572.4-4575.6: 16.1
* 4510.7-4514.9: 16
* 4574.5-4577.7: 15.3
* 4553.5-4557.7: 15.3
